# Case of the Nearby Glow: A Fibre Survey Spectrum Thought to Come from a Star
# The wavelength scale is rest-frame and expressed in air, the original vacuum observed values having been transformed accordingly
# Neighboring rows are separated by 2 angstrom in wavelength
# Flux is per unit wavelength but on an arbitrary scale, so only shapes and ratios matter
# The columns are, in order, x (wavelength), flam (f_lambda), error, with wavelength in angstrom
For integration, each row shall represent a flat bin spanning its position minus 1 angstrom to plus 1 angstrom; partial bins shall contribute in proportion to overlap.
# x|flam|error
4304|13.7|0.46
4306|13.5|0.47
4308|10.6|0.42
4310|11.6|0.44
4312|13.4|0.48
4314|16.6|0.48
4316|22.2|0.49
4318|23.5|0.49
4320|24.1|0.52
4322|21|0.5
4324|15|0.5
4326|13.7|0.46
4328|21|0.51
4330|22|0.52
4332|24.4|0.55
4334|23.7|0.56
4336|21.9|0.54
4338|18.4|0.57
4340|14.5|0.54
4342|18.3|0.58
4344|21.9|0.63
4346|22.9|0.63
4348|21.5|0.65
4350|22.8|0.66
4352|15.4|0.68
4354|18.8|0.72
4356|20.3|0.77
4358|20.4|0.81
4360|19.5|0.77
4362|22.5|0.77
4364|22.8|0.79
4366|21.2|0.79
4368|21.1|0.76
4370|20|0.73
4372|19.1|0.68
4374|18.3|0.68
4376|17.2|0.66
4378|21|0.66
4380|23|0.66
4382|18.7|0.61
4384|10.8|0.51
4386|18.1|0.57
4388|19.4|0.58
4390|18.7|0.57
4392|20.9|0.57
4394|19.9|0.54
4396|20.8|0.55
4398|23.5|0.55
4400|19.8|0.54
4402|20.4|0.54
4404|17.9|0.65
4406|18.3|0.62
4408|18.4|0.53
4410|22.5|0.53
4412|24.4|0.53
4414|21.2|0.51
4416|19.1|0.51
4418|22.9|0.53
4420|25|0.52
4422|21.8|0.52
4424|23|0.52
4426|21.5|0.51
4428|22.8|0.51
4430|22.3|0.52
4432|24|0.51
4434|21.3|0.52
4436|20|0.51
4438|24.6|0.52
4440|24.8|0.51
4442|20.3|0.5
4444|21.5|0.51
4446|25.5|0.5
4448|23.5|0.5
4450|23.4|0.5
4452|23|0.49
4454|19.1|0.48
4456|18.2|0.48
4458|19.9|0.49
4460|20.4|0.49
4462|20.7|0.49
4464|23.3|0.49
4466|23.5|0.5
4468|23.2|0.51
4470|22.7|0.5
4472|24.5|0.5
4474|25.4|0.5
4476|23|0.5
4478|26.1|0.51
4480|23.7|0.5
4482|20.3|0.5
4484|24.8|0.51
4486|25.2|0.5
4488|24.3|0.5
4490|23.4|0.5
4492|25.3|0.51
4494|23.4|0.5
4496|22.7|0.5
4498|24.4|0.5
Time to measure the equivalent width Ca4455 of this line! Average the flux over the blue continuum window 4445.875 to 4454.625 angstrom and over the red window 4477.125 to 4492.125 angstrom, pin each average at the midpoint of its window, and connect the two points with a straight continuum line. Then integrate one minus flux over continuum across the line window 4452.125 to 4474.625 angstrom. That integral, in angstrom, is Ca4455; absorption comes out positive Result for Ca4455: 1.4 angstrom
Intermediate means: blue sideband 22.8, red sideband 24.1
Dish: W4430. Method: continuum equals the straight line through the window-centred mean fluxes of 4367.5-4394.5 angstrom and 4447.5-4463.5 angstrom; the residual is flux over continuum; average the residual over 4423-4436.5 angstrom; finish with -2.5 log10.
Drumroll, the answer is -0.10 mag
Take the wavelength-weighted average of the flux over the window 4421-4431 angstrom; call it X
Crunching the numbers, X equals 22.3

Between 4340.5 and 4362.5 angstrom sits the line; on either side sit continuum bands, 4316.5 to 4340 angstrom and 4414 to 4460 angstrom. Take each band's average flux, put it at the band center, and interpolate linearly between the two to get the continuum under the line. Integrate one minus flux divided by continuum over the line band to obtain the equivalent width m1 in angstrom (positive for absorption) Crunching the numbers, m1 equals 0.7 angstrom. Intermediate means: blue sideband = 20.6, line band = 20.2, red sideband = 22.1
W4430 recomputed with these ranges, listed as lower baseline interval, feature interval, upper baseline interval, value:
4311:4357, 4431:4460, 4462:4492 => 0.042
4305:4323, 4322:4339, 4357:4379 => -0.101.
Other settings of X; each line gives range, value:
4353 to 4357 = 19.6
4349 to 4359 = 19.5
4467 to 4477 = 23.8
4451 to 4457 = 20.1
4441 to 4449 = 22.7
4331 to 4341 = 20.6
